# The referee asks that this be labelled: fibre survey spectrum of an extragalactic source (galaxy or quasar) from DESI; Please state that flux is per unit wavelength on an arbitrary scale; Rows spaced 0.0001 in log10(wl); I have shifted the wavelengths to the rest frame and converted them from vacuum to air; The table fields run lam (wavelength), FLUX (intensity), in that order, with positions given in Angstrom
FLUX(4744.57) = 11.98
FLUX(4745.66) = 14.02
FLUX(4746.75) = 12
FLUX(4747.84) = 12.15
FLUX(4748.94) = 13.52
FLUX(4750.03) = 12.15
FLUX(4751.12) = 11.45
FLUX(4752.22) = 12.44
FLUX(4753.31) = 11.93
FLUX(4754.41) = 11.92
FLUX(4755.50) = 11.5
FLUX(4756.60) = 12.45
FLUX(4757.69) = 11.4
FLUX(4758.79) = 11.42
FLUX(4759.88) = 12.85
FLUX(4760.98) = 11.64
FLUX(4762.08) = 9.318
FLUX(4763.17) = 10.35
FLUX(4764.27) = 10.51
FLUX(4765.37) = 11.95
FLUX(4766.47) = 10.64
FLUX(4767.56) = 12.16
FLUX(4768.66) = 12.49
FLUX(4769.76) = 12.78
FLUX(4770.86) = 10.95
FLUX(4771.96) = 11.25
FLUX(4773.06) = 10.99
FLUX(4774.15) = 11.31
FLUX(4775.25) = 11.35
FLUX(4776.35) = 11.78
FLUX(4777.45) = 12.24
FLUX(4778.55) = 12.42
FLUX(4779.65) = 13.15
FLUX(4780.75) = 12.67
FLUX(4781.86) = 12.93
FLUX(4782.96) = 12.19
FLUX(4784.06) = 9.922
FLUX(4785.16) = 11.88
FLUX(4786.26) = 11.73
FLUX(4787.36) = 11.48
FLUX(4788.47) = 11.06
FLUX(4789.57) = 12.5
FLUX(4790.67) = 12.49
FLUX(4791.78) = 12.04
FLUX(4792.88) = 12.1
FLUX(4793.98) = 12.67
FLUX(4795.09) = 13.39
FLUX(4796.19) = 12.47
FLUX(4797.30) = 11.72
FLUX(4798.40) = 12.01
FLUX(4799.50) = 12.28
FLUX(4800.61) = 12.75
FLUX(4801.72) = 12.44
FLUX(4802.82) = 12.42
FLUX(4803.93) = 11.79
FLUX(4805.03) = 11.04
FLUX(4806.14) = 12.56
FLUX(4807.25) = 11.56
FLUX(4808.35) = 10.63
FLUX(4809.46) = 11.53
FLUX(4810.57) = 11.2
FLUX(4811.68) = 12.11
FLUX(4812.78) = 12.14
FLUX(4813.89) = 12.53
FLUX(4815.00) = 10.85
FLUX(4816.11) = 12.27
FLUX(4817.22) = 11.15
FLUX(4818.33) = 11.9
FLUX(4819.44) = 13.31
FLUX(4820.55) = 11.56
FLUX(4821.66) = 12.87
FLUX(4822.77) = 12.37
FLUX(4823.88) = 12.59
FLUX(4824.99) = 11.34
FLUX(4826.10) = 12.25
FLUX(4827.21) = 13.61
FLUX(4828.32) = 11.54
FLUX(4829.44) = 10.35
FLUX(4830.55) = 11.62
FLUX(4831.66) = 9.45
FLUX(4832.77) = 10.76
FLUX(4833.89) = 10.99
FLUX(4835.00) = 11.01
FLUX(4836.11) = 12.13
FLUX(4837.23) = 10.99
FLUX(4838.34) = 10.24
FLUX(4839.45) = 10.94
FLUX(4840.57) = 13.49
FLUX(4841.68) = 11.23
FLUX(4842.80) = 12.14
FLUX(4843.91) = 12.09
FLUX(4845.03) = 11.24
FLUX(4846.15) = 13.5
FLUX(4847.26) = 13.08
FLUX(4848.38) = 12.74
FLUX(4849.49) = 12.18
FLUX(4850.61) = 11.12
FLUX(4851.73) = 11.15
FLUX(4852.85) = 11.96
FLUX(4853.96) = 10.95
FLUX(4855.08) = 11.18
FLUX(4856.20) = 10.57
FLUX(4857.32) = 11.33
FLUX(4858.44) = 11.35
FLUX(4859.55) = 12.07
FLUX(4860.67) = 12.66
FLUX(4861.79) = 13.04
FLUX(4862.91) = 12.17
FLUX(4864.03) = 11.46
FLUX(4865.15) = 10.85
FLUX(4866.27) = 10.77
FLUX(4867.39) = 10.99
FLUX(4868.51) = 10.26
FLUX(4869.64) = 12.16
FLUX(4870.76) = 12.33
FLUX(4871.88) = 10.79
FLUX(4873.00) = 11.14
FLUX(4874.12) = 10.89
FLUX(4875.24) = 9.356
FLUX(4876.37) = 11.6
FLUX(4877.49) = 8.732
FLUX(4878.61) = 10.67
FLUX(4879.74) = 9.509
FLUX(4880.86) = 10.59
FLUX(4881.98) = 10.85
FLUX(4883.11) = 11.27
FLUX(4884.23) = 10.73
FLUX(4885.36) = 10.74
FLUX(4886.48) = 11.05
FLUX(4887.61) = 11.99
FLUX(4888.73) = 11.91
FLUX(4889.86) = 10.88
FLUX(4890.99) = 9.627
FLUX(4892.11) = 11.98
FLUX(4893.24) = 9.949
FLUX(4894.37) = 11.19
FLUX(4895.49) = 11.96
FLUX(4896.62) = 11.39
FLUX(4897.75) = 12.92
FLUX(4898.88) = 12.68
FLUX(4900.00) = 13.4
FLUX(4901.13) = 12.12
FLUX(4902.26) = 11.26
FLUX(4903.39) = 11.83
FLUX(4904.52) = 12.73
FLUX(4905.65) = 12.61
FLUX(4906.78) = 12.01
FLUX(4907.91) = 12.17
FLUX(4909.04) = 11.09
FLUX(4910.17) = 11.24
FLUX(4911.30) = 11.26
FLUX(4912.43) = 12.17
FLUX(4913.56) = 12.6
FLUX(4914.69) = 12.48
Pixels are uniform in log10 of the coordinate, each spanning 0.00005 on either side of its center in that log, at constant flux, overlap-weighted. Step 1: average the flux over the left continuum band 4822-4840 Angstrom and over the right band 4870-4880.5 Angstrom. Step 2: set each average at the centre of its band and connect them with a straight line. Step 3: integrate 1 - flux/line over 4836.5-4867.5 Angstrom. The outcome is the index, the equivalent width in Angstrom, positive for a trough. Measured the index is -1.94 Angstrom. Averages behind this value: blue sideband 11.4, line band 11.7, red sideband 10.6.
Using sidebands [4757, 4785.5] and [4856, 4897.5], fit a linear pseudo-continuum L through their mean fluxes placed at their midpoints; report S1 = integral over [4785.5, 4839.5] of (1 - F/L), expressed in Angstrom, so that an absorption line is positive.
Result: -1.8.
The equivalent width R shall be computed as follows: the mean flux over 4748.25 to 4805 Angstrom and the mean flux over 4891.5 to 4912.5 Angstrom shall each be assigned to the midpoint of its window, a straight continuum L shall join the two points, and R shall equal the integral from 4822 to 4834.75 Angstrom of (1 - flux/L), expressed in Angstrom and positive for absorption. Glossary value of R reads 0.4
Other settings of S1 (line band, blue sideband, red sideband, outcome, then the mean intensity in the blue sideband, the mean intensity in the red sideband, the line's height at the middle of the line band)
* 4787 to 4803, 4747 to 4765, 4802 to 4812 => -0.8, 11.7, 11.7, 11.7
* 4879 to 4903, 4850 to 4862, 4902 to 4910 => 1.0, 11.5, 11.9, 11.8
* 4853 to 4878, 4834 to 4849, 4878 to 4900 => 0.7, 11.9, 11.2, 11.5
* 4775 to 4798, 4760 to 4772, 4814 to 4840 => -1.4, 11.3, 11.6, 11.4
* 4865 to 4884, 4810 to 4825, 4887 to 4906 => 1.8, 12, 11.8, 11.8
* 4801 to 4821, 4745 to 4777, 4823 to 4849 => -0.2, 11.8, 11.7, 11.7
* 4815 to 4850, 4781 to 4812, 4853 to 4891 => -0.8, 12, 11.1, 11.6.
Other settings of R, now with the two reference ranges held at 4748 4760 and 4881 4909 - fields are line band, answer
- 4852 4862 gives 0.1 Angstrom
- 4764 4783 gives 0.2 Angstrom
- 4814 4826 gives -0.2 Angstrom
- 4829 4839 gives 0.8 Angstrom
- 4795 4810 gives -0.1 Angstrom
